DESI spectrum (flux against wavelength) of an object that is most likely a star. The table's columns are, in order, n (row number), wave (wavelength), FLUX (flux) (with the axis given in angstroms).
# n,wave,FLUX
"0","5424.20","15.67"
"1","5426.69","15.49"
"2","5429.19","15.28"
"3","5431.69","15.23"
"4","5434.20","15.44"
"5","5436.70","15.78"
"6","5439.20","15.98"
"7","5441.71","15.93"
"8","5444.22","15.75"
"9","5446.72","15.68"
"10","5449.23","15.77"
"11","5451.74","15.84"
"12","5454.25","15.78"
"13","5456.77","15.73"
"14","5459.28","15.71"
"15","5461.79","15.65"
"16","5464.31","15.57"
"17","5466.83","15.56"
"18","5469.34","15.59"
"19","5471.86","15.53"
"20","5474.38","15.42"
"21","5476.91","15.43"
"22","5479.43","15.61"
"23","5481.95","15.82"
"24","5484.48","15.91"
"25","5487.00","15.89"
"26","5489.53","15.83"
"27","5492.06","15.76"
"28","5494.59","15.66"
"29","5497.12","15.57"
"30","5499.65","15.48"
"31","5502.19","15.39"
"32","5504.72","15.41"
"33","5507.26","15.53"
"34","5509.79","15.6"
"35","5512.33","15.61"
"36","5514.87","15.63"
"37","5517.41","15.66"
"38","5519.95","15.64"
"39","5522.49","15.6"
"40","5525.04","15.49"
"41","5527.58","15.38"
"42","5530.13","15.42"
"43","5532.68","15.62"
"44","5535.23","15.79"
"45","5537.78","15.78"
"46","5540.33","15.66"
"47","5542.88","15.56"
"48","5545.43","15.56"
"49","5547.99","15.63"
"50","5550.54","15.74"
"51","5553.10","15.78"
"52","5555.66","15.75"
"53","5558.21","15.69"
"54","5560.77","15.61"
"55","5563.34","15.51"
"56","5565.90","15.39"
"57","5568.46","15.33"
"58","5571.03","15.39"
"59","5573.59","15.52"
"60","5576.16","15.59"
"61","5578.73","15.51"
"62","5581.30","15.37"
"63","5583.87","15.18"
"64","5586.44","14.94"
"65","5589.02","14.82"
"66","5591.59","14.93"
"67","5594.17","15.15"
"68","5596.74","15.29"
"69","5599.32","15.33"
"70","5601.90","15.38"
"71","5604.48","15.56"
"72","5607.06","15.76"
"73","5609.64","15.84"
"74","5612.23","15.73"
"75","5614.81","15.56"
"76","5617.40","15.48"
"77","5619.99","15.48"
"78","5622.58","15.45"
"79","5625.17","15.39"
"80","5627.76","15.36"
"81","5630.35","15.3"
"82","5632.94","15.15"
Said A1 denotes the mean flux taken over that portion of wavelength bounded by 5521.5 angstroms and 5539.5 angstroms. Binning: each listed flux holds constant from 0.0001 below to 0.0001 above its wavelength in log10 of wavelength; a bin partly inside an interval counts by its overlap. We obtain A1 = 15.6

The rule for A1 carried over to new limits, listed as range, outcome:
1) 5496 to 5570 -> 15.6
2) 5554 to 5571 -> 15.5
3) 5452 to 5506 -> 15.6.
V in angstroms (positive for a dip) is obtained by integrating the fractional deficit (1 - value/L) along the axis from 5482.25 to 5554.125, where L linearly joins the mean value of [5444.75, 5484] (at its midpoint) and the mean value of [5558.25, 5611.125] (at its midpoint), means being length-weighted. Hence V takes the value -0.46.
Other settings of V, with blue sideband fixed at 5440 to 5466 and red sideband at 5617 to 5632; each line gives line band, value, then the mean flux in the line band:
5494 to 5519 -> 0.1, 15.6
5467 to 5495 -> 0.0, 15.7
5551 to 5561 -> -0.1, 15.7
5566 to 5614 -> 0.3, 15.4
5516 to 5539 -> 0.0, 15.6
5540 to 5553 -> -0.1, 15.6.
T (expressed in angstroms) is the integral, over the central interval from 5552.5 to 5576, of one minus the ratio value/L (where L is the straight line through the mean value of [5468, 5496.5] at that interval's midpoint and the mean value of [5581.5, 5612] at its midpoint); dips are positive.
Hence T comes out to -0.21 angstroms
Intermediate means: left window 15.7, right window 15.3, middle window 15.5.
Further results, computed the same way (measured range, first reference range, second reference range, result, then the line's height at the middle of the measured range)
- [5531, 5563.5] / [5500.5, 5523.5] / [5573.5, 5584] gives -0.4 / 15.5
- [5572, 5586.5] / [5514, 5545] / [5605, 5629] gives 0.2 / 15.6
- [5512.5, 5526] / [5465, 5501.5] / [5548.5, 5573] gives 0.0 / 15.6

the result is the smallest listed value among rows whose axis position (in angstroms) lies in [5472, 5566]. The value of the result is 15.38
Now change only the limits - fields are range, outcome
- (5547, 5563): 15.61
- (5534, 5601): 14.82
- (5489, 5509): 15.39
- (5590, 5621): 14.93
